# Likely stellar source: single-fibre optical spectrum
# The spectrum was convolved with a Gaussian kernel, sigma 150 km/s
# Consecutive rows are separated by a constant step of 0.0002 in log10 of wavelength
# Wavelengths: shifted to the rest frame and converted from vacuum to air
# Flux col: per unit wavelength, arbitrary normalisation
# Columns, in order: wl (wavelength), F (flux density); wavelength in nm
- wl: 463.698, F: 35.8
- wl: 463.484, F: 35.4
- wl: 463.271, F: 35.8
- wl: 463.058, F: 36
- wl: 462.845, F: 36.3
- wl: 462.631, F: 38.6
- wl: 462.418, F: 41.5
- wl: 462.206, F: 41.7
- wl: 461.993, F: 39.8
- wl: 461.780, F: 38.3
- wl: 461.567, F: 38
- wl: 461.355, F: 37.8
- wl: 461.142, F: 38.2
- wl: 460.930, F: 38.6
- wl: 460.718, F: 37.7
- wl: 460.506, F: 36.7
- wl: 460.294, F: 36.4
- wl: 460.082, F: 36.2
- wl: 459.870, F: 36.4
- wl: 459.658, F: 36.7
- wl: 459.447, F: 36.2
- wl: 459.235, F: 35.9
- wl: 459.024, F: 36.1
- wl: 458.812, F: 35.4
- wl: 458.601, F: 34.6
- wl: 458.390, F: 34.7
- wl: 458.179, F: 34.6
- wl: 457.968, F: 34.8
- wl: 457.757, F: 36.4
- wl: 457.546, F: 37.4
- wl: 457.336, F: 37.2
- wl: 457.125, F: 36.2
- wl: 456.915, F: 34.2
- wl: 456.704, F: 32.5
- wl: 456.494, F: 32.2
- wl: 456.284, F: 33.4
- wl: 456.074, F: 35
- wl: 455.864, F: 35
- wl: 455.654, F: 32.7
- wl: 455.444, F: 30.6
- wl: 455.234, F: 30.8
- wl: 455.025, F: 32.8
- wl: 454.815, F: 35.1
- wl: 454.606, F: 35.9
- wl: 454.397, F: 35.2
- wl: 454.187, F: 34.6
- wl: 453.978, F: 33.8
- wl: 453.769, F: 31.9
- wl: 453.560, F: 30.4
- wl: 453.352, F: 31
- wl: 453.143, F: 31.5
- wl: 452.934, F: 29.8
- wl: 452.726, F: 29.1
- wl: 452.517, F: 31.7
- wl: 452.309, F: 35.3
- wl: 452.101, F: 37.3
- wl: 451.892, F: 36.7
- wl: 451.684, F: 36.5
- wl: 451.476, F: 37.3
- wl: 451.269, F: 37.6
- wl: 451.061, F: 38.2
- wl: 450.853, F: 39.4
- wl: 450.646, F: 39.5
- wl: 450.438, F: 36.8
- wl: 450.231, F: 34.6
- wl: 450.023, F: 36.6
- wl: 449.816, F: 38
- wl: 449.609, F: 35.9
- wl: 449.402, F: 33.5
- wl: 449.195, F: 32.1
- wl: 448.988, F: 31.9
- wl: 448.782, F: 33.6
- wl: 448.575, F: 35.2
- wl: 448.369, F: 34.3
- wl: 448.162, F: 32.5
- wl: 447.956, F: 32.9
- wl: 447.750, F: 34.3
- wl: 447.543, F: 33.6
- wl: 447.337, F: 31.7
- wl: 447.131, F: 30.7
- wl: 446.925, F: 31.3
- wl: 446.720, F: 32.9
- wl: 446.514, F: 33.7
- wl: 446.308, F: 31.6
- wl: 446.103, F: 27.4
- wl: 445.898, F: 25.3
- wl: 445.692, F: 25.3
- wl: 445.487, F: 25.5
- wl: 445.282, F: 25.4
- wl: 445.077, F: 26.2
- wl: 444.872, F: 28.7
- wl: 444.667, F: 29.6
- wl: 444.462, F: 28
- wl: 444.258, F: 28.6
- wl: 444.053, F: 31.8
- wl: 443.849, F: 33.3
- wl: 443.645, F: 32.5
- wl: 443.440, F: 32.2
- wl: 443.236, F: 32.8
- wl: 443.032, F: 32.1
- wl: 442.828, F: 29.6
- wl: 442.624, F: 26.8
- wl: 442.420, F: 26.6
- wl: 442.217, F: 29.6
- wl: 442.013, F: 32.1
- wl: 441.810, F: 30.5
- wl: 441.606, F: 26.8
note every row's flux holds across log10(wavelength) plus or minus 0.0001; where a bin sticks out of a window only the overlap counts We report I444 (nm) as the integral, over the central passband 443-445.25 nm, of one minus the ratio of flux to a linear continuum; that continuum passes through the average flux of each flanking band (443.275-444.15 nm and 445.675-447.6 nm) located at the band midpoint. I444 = 0.13 nm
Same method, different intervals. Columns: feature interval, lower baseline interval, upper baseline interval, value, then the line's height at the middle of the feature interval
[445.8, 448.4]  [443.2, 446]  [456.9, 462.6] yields -0.12 nm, 30.2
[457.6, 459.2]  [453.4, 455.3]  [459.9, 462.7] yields 0.04 nm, 36.3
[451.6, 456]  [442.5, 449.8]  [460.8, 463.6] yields 0.15 nm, 34.4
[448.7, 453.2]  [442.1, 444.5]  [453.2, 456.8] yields -0.42 nm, 32.2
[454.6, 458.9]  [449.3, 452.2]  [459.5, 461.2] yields 0.32 nm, 37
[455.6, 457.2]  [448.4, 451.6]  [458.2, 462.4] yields 0.12 nm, 36.7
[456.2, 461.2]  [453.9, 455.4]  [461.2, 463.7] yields 0.04 nm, 36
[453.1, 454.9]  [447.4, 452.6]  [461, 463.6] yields 0.15 nm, 36.3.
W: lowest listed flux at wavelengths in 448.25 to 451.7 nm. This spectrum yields 31.9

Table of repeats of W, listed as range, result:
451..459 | 29.1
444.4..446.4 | 25.3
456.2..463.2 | 32.2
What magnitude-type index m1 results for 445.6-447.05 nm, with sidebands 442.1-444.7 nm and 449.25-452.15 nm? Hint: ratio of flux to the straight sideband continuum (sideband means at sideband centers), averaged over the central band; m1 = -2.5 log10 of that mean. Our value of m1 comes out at 0.11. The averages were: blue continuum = 30.3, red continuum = 36.9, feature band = 29.7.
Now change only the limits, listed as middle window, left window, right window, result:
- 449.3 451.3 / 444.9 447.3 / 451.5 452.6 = -0.10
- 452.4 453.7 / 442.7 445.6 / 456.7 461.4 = 0.10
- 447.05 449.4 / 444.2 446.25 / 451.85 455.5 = -0.14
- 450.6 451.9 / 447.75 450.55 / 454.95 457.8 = -0.11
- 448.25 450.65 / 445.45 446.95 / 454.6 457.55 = -0.14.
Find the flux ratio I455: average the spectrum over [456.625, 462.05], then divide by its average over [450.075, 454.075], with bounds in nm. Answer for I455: 1.1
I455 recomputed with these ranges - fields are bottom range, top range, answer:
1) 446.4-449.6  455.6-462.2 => 1.09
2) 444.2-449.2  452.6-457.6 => 1.09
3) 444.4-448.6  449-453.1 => 1.17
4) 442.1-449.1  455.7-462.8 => 1.19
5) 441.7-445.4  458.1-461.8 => 1.23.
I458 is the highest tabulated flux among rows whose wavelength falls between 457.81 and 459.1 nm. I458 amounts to 36.1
